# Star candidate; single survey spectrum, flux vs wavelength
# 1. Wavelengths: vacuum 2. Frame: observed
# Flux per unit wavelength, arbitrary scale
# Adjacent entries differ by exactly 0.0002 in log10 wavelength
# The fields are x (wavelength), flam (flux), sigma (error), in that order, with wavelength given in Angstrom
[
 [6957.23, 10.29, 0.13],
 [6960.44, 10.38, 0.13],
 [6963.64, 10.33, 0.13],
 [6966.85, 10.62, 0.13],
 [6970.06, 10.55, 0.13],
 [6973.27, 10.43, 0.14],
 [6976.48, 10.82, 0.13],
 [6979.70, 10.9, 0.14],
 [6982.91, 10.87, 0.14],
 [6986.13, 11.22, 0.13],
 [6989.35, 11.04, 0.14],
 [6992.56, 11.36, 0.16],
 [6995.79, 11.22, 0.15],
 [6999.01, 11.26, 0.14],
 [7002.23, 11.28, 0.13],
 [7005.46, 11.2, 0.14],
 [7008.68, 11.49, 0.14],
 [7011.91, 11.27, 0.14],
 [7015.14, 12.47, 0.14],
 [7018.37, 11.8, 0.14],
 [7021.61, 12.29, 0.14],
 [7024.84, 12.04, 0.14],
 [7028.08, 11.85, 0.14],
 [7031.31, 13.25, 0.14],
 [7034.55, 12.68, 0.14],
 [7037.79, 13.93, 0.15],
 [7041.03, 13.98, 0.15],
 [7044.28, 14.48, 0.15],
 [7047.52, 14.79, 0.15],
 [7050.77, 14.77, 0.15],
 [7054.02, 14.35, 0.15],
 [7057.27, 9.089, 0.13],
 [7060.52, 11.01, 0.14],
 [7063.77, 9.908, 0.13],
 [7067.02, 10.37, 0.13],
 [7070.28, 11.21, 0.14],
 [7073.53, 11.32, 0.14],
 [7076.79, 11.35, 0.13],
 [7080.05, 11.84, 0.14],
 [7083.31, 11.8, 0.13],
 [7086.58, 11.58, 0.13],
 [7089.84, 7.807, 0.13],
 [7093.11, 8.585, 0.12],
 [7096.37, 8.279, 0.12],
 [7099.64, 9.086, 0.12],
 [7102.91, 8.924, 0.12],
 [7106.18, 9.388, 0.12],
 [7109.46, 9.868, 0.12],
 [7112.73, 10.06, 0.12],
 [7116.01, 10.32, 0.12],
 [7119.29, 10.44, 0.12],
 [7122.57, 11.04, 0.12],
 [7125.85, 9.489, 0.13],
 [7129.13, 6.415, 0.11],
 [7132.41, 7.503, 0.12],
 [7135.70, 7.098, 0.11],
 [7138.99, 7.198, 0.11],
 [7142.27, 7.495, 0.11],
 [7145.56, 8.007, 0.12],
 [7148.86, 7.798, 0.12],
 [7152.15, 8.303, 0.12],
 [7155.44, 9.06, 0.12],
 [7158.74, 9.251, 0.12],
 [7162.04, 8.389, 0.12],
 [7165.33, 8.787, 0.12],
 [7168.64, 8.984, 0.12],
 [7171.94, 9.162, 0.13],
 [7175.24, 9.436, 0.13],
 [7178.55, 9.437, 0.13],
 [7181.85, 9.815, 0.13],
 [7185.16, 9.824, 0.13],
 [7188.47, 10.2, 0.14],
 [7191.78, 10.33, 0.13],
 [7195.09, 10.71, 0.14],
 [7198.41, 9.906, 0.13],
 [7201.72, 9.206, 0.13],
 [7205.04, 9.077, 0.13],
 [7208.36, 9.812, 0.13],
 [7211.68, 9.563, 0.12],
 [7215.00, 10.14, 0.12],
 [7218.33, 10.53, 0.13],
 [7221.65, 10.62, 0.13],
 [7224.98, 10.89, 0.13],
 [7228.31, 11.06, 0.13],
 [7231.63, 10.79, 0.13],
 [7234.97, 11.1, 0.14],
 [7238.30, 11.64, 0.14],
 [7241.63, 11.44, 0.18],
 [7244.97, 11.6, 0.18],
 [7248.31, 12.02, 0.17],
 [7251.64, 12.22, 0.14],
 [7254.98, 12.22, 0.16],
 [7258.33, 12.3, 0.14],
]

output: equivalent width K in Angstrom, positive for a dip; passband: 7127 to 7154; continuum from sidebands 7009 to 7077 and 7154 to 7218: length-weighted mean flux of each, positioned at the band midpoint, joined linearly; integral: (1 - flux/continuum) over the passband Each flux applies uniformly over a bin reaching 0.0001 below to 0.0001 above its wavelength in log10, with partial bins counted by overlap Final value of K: 7.49 Angstrom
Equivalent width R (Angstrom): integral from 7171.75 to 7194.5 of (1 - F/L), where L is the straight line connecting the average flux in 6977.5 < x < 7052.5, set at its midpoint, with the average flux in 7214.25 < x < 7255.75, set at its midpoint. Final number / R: 3.29 Angstrom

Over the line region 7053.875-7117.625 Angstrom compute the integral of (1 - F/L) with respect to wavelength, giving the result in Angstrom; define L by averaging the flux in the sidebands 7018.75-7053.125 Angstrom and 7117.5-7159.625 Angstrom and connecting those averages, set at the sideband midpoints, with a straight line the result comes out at 4.2 Angstrom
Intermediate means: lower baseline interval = 13.4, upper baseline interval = 8.38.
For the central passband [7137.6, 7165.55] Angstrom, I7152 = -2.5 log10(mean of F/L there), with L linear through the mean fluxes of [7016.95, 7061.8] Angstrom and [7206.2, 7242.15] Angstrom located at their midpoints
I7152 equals 0.36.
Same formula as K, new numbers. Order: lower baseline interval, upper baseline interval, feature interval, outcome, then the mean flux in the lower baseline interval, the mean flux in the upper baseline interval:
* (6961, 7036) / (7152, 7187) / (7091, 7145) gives 5.8 Angstrom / 11.4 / 9.17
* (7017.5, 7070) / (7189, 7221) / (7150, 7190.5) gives 4.9 Angstrom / 12.5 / 9.95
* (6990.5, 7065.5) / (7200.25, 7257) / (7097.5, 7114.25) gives 3.2 Angstrom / 12.2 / 10.8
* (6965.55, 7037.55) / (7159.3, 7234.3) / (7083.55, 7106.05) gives 3.1 Angstrom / 11.5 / 9.86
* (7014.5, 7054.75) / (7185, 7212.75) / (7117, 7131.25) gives 2.6 Angstrom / 13.3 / 9.85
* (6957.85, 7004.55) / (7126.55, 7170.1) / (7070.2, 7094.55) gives -4.0 Angstrom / 10.9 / 8.05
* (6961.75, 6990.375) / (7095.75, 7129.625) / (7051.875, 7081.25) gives -3.8 Angstrom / 10.7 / 9.52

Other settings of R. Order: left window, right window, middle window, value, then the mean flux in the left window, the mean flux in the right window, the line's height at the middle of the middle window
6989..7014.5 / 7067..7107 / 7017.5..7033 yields -1.80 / 11.3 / 10.1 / 11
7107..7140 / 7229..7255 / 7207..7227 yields 1.36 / 8.98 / 11.6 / 11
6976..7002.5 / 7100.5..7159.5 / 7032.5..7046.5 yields -4.81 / 11.1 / 8.75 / 10.3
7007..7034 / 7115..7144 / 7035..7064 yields -4.94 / 12.1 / 8.52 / 11.1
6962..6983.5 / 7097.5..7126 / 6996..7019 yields -2.37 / 10.6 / 9.84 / 10.4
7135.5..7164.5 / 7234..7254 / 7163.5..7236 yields 0.37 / 8.14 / 11.7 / 10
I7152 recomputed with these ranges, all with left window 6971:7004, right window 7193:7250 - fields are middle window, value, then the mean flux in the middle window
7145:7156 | 0.29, 8.24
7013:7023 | -0.11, 12.1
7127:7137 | 0.45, 7.13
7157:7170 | 0.21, 8.85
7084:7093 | 0.12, 9.72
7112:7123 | 0.04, 10.4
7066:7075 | -0.01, 11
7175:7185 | 0.11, 9.62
